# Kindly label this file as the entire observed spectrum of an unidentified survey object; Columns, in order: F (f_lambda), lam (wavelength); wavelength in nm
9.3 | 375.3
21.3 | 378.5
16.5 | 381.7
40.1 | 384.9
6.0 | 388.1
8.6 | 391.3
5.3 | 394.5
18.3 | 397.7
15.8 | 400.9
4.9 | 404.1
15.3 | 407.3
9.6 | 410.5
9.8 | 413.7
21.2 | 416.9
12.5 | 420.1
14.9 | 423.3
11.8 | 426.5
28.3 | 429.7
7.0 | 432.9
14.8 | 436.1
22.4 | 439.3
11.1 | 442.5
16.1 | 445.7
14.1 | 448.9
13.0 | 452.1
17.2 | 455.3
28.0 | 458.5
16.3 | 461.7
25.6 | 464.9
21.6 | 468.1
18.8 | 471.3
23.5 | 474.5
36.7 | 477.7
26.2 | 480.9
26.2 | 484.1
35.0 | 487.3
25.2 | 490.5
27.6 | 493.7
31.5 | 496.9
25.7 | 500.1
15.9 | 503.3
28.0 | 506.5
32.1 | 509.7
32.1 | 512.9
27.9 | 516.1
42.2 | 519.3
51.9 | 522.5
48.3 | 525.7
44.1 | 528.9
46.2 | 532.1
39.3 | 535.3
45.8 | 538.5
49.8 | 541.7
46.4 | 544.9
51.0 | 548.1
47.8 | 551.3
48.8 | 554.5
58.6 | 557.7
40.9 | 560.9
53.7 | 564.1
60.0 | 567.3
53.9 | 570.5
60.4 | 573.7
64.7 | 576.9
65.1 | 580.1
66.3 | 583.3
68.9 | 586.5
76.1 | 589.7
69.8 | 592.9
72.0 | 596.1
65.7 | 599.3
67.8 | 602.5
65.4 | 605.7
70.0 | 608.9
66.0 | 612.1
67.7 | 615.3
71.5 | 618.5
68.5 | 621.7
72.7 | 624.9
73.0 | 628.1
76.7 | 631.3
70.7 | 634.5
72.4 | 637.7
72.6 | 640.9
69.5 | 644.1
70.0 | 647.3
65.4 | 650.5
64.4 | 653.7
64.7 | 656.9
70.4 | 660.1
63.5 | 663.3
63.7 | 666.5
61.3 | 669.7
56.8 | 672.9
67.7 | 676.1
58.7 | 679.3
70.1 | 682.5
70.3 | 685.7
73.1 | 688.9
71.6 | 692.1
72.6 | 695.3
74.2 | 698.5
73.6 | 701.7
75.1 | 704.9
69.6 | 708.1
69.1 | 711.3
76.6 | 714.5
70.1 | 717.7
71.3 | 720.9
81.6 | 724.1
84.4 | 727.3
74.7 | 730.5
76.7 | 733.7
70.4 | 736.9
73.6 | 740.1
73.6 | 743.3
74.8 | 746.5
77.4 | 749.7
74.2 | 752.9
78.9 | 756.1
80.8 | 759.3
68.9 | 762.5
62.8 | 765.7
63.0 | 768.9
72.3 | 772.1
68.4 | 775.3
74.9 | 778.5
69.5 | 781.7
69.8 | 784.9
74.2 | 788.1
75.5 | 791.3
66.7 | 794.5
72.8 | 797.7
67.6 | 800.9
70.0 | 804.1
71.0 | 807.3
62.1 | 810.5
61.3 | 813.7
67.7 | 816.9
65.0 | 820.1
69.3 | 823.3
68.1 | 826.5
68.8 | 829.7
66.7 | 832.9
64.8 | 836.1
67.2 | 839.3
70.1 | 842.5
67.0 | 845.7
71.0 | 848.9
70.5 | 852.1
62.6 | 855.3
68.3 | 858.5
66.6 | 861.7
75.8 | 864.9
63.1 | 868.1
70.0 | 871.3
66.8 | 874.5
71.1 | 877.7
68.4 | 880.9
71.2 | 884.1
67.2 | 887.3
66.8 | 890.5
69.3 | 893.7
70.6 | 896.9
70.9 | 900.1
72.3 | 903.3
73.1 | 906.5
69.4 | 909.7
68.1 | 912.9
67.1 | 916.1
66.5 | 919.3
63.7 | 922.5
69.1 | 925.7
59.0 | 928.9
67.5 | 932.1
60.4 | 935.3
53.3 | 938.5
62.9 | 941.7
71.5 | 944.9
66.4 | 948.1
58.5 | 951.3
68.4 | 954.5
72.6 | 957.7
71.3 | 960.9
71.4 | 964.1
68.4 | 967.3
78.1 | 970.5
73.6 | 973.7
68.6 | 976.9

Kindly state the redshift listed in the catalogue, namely 0.302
